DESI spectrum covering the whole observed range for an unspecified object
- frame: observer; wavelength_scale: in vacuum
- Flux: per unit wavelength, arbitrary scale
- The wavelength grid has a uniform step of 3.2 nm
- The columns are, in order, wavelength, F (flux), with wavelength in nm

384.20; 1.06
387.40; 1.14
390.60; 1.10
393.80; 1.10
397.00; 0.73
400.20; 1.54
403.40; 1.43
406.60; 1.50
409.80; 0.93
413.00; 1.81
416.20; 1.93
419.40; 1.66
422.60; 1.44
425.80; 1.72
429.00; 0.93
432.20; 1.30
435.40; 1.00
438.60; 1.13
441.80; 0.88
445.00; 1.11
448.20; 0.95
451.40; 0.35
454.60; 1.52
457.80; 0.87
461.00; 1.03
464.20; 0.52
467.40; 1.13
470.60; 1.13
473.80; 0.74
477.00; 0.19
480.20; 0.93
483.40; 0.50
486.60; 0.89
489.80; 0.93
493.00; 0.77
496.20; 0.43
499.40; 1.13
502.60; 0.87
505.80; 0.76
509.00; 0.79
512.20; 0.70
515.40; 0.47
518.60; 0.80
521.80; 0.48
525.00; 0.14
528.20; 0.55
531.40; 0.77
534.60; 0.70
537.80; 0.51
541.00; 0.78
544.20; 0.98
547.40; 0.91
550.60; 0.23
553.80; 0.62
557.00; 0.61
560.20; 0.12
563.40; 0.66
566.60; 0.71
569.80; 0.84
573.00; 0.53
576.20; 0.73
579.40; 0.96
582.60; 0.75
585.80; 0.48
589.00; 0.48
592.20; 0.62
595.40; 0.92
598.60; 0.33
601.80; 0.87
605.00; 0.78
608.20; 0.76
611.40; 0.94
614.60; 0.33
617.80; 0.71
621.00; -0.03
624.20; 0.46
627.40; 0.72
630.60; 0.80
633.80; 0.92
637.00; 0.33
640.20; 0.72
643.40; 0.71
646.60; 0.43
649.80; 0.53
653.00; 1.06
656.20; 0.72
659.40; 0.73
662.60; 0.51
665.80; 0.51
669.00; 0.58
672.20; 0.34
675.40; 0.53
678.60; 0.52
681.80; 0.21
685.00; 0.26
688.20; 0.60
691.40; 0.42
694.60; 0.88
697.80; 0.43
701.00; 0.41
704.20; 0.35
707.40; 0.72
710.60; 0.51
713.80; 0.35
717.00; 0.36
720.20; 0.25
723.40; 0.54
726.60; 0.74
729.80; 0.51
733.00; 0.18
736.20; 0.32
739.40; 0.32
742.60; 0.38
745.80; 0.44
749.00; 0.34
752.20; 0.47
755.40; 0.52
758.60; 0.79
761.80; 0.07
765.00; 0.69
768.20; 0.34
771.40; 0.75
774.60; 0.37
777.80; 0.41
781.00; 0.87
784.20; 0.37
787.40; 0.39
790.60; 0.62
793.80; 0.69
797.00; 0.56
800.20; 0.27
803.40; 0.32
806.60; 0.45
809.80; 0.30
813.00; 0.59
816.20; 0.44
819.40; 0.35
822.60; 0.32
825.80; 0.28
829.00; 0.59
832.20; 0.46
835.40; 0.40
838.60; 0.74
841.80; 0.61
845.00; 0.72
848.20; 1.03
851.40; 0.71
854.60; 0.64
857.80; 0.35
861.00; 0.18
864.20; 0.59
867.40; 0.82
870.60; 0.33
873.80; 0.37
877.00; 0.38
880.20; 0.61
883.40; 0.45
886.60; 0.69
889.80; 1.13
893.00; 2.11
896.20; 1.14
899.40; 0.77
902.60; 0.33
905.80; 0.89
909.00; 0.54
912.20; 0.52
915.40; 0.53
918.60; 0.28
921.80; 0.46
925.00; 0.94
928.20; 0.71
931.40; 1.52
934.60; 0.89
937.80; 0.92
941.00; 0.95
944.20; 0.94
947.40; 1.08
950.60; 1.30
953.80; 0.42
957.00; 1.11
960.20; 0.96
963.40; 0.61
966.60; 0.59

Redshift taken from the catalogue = 1.39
